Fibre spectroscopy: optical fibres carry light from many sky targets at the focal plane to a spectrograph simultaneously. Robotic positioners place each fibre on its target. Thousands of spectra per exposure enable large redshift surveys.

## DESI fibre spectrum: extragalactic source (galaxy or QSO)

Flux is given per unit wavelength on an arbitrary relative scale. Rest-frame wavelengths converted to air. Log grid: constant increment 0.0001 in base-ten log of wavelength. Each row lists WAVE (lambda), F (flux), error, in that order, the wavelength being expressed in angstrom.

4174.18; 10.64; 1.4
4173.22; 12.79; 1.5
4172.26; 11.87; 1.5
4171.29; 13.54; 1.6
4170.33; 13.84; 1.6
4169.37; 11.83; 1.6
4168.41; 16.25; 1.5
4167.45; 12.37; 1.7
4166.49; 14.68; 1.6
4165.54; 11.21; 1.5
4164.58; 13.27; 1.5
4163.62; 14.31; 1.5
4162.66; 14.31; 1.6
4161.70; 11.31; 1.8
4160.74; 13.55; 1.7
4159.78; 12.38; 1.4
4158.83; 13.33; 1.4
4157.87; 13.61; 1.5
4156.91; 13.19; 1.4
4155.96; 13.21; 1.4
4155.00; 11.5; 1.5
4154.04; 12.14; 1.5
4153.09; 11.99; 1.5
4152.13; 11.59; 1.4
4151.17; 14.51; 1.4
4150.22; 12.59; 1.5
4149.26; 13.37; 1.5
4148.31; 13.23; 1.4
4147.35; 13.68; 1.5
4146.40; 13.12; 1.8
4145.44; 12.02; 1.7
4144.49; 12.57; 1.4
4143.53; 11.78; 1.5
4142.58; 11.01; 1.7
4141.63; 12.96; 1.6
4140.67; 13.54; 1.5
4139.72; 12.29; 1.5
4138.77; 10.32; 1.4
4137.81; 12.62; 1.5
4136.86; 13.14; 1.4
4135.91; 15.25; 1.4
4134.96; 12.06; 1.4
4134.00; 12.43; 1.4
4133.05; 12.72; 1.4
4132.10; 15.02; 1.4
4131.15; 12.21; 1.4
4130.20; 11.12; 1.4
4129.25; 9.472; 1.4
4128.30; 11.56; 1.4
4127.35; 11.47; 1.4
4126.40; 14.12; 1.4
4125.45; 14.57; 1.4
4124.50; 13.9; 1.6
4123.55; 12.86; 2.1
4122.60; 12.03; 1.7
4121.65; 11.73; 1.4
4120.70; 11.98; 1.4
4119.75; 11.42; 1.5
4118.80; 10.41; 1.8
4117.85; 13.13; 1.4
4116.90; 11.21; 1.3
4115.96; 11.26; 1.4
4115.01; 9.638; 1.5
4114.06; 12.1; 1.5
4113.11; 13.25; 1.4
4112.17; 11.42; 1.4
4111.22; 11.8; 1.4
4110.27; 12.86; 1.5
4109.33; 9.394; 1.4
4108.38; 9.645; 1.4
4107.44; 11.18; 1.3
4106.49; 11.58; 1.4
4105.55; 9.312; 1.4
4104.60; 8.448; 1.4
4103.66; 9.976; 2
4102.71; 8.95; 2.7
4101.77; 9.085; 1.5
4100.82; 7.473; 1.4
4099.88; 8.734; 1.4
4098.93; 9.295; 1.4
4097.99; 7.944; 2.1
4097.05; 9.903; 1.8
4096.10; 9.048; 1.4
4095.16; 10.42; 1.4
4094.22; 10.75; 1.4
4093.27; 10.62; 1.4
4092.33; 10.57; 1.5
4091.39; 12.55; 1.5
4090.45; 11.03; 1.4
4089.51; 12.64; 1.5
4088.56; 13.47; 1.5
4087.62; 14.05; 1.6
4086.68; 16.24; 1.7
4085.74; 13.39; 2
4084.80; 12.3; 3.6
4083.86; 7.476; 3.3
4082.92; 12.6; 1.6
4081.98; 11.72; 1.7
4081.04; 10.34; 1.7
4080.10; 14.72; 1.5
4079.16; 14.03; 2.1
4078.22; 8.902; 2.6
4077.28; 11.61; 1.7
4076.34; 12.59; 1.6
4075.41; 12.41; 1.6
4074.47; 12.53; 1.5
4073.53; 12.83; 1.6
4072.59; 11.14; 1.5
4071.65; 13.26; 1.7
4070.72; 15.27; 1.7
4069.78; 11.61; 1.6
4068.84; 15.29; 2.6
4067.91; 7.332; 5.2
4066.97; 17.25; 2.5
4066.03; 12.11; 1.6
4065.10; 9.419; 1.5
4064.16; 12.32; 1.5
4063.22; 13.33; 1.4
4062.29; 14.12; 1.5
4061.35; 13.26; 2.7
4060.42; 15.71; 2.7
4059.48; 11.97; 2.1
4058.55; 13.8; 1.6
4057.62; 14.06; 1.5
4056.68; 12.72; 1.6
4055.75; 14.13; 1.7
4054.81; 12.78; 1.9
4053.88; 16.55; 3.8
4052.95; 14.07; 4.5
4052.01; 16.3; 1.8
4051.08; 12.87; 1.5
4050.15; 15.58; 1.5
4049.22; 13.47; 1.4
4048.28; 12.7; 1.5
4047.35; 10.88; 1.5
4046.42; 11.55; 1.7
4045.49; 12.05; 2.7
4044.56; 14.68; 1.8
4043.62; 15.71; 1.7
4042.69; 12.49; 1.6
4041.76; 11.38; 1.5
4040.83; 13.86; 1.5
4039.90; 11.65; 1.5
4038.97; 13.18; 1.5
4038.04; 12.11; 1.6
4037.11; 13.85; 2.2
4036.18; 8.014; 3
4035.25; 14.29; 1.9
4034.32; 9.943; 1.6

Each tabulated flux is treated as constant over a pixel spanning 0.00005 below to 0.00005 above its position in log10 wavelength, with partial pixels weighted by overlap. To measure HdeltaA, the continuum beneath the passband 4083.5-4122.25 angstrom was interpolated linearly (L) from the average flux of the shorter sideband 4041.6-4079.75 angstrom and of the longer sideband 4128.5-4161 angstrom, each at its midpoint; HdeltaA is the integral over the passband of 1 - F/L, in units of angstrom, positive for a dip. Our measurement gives 5.8 angstrom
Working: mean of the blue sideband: 13.1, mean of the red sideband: 12.6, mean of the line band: 10.9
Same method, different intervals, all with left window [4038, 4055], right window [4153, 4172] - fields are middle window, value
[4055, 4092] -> 1.76 angstrom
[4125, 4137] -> 0.45 angstrom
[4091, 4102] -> 2.97 angstrom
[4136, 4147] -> 0.61 angstrom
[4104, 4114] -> 1.75 angstrom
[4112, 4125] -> 1.30 angstrom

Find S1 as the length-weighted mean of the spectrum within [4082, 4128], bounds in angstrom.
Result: 11.2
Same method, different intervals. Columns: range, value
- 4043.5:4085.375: 12.9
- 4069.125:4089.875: 12.5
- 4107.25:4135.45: 11.9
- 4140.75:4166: 12.8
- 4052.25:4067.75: 13.5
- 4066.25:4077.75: 12.7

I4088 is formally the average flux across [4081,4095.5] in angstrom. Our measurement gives 11.9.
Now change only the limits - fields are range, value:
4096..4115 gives 10.1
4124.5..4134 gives 12.6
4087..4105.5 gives 10.3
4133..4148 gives 12.6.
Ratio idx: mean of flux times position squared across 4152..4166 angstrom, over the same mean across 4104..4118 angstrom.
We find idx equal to 1.2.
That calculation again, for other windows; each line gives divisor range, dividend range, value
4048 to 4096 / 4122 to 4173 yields 1.04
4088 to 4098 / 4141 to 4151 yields 1.19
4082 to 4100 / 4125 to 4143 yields 1.14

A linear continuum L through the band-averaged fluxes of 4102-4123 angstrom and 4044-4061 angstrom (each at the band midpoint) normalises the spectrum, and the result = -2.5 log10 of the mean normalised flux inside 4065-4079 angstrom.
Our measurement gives 0.04 mag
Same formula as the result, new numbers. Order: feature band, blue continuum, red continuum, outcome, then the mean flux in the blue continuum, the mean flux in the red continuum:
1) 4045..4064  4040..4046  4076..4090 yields -0.048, 13.2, 12.4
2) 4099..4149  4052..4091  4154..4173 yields 0.115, 12.9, 13.1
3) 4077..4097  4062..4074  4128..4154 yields 0.077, 12.7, 12.5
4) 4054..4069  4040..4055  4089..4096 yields -0.030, 13.5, 11.1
